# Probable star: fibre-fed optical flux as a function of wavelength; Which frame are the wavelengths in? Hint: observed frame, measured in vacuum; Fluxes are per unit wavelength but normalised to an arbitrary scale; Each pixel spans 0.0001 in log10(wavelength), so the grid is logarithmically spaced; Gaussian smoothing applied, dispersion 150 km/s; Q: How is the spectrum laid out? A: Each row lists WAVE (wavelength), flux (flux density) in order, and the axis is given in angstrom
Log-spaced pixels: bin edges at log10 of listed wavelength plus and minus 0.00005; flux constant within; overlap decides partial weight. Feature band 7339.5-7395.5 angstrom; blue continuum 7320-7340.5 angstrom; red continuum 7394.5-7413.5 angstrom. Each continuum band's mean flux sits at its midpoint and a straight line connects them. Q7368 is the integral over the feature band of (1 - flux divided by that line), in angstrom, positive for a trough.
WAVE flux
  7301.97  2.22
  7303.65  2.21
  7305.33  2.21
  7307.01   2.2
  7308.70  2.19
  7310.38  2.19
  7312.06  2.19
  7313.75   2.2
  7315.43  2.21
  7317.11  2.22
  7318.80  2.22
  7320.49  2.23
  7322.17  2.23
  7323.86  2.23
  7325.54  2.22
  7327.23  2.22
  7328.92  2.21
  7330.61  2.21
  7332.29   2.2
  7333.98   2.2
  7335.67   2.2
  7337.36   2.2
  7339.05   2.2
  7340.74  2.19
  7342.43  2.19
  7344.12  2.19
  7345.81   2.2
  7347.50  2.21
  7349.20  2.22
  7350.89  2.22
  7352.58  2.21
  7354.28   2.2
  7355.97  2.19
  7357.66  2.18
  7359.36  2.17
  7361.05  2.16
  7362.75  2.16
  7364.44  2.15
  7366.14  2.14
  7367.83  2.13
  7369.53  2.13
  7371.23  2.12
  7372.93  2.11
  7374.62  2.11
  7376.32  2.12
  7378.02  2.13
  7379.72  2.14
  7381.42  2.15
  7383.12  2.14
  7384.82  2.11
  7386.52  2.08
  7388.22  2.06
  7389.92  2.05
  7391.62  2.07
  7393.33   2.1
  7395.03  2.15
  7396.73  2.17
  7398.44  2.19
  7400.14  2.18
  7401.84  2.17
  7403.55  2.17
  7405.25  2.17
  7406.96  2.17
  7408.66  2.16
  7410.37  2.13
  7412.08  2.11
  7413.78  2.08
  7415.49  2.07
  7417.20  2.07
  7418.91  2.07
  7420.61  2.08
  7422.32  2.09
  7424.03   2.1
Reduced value 0.96 angstrom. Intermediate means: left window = 2.21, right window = 2.16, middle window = 2.15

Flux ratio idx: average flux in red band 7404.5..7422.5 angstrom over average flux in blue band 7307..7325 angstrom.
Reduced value 1.0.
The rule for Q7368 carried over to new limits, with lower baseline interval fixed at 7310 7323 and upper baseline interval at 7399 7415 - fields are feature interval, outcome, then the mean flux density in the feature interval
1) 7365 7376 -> 0.3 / 2.12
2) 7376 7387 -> 0.2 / 2.13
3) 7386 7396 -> 0.3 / 2.09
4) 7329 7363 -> -0.1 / 2.2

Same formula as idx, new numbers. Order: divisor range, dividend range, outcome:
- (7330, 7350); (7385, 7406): 0.97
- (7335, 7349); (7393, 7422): 0.97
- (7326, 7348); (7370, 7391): 0.96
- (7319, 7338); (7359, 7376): 0.97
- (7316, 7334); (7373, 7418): 0.96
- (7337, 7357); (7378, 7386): 0.97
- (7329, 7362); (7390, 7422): 0.97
